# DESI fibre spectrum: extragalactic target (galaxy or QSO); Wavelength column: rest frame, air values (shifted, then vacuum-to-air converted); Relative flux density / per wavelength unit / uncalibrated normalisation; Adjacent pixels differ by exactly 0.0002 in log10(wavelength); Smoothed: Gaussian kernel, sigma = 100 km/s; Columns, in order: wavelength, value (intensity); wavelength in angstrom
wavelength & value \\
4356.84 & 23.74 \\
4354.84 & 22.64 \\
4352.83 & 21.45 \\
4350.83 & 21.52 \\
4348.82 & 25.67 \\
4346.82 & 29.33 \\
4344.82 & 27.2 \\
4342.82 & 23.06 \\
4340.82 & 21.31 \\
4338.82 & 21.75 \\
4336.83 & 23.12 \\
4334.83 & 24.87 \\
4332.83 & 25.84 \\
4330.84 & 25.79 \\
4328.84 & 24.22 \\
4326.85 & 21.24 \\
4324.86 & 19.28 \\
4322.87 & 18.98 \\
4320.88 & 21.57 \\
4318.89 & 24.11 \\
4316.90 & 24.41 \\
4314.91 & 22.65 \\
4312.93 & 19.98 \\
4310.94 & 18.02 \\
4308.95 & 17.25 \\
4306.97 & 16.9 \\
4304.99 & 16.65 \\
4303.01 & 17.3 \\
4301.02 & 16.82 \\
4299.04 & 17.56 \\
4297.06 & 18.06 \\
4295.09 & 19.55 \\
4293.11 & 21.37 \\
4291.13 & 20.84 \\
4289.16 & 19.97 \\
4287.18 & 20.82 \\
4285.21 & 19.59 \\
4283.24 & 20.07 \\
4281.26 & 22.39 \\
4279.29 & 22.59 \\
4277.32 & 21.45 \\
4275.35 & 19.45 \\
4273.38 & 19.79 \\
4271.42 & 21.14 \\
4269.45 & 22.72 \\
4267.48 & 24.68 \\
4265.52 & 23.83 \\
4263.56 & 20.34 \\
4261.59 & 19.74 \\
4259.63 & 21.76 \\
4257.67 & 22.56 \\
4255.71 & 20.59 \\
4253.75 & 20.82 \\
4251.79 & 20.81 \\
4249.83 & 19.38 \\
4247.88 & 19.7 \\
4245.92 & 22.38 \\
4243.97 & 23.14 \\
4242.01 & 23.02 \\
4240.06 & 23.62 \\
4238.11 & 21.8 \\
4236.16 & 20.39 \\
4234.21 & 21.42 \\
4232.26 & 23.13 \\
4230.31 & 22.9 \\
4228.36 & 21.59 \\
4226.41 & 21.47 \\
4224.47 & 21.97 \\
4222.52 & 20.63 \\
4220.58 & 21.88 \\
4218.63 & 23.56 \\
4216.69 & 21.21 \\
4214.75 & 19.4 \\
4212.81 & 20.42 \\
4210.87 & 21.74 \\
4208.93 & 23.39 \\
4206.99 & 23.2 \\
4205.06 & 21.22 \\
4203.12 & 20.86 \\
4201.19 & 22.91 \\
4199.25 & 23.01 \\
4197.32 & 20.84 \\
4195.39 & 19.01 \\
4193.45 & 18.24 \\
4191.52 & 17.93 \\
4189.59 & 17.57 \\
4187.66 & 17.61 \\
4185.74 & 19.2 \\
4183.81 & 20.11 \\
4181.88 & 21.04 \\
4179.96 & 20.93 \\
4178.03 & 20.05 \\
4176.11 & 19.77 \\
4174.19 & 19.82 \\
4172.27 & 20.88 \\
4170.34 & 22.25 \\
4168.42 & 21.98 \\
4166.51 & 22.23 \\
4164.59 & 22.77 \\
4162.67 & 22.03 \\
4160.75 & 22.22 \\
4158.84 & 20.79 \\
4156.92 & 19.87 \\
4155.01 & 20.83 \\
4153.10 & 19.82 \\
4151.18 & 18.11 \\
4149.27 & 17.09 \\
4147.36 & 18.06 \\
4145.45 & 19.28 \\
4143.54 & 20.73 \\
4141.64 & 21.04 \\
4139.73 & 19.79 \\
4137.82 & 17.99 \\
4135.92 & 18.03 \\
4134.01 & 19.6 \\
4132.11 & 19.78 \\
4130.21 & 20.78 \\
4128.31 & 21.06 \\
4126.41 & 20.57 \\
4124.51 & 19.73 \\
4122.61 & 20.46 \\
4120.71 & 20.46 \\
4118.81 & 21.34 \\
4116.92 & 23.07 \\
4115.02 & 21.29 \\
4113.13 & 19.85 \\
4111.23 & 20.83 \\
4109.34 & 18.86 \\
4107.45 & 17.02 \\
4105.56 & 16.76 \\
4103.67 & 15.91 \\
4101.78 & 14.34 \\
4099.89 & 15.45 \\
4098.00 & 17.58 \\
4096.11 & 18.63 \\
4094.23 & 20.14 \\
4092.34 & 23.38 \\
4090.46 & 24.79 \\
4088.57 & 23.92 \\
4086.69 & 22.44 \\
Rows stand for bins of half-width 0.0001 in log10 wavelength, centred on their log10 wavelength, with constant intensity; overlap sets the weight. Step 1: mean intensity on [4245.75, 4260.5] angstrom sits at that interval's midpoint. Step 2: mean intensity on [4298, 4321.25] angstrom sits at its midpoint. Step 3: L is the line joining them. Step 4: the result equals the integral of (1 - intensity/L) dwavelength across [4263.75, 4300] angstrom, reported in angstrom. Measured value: -1.3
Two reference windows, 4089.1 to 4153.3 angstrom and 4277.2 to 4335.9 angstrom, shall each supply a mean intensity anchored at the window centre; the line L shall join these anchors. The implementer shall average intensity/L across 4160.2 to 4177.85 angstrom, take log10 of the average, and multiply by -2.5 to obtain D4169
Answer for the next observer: -0.09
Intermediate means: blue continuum 19.5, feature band 21.5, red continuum 20.7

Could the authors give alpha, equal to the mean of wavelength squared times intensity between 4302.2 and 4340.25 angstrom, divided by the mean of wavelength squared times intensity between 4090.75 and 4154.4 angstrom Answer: 1.21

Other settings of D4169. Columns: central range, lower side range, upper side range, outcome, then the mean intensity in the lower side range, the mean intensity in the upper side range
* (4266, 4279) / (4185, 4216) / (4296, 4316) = -0.150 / 20.4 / 18.2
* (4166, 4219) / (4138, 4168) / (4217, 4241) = 0.025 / 20.3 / 22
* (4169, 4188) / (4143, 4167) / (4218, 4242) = 0.027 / 20.2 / 22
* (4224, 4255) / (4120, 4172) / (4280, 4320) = -0.092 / 20.3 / 19.7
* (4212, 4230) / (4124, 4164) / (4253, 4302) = -0.053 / 19.9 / 20.7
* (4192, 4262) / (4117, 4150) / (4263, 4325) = -0.070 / 19.9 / 20.3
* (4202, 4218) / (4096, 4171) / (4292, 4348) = -0.057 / 19.7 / 21.4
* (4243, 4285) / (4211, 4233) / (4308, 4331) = 0.006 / 21.6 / 21.3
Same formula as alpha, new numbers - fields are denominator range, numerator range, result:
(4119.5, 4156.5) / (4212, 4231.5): 1.14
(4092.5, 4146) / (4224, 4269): 1.20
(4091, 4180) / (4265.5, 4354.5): 1.17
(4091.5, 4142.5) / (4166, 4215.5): 1.10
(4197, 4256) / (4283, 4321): 0.94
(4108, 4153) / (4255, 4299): 1.13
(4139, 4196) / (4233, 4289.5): 1.12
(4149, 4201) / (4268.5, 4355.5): 1.12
